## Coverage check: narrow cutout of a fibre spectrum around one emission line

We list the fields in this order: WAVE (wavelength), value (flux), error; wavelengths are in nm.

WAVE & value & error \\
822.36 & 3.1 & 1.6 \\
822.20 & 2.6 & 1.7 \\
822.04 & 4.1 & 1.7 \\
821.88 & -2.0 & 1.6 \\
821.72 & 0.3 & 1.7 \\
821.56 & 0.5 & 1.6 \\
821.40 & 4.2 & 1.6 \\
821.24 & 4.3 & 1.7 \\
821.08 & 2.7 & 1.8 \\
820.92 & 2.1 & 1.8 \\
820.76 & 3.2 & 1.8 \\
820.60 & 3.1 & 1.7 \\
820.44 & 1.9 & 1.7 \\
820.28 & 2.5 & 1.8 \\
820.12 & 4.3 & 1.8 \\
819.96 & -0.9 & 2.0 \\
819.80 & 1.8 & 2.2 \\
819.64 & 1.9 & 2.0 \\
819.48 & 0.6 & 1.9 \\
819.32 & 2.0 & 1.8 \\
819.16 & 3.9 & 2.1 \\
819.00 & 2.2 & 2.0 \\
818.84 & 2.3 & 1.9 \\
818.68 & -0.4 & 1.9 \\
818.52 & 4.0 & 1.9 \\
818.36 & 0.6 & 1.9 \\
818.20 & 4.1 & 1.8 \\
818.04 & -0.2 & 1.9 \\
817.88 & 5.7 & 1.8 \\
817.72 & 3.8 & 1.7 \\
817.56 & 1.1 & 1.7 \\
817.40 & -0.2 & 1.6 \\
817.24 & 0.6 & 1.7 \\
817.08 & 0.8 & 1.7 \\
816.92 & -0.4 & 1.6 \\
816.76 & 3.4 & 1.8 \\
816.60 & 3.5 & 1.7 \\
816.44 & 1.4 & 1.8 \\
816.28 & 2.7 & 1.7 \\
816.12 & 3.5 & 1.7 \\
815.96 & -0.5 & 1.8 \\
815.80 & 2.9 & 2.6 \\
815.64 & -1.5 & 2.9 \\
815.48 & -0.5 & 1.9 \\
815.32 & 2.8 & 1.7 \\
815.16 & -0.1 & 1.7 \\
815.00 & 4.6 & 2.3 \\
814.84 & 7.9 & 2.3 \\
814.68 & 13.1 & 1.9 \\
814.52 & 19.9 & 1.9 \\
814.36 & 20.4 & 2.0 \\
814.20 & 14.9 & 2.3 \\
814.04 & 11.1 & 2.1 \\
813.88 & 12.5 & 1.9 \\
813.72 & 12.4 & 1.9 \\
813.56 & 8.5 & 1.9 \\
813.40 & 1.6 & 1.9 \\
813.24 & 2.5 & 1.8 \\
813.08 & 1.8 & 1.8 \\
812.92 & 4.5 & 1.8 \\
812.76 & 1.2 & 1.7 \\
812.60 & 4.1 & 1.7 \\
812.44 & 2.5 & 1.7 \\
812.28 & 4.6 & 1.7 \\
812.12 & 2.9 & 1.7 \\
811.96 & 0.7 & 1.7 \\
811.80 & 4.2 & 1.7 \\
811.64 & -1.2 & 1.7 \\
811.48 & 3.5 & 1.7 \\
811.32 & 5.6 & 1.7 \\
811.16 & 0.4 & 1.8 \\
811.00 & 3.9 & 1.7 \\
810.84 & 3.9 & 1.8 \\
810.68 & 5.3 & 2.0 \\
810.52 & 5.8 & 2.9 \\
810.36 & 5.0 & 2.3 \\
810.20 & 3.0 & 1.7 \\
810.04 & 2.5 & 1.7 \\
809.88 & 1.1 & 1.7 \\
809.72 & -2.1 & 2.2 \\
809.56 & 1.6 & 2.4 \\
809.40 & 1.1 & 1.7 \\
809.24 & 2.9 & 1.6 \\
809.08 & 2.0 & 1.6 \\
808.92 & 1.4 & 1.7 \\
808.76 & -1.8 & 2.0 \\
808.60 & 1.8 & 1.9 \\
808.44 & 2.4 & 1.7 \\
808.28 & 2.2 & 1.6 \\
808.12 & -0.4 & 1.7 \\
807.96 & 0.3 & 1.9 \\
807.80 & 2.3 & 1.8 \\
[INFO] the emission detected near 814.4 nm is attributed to [O II]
